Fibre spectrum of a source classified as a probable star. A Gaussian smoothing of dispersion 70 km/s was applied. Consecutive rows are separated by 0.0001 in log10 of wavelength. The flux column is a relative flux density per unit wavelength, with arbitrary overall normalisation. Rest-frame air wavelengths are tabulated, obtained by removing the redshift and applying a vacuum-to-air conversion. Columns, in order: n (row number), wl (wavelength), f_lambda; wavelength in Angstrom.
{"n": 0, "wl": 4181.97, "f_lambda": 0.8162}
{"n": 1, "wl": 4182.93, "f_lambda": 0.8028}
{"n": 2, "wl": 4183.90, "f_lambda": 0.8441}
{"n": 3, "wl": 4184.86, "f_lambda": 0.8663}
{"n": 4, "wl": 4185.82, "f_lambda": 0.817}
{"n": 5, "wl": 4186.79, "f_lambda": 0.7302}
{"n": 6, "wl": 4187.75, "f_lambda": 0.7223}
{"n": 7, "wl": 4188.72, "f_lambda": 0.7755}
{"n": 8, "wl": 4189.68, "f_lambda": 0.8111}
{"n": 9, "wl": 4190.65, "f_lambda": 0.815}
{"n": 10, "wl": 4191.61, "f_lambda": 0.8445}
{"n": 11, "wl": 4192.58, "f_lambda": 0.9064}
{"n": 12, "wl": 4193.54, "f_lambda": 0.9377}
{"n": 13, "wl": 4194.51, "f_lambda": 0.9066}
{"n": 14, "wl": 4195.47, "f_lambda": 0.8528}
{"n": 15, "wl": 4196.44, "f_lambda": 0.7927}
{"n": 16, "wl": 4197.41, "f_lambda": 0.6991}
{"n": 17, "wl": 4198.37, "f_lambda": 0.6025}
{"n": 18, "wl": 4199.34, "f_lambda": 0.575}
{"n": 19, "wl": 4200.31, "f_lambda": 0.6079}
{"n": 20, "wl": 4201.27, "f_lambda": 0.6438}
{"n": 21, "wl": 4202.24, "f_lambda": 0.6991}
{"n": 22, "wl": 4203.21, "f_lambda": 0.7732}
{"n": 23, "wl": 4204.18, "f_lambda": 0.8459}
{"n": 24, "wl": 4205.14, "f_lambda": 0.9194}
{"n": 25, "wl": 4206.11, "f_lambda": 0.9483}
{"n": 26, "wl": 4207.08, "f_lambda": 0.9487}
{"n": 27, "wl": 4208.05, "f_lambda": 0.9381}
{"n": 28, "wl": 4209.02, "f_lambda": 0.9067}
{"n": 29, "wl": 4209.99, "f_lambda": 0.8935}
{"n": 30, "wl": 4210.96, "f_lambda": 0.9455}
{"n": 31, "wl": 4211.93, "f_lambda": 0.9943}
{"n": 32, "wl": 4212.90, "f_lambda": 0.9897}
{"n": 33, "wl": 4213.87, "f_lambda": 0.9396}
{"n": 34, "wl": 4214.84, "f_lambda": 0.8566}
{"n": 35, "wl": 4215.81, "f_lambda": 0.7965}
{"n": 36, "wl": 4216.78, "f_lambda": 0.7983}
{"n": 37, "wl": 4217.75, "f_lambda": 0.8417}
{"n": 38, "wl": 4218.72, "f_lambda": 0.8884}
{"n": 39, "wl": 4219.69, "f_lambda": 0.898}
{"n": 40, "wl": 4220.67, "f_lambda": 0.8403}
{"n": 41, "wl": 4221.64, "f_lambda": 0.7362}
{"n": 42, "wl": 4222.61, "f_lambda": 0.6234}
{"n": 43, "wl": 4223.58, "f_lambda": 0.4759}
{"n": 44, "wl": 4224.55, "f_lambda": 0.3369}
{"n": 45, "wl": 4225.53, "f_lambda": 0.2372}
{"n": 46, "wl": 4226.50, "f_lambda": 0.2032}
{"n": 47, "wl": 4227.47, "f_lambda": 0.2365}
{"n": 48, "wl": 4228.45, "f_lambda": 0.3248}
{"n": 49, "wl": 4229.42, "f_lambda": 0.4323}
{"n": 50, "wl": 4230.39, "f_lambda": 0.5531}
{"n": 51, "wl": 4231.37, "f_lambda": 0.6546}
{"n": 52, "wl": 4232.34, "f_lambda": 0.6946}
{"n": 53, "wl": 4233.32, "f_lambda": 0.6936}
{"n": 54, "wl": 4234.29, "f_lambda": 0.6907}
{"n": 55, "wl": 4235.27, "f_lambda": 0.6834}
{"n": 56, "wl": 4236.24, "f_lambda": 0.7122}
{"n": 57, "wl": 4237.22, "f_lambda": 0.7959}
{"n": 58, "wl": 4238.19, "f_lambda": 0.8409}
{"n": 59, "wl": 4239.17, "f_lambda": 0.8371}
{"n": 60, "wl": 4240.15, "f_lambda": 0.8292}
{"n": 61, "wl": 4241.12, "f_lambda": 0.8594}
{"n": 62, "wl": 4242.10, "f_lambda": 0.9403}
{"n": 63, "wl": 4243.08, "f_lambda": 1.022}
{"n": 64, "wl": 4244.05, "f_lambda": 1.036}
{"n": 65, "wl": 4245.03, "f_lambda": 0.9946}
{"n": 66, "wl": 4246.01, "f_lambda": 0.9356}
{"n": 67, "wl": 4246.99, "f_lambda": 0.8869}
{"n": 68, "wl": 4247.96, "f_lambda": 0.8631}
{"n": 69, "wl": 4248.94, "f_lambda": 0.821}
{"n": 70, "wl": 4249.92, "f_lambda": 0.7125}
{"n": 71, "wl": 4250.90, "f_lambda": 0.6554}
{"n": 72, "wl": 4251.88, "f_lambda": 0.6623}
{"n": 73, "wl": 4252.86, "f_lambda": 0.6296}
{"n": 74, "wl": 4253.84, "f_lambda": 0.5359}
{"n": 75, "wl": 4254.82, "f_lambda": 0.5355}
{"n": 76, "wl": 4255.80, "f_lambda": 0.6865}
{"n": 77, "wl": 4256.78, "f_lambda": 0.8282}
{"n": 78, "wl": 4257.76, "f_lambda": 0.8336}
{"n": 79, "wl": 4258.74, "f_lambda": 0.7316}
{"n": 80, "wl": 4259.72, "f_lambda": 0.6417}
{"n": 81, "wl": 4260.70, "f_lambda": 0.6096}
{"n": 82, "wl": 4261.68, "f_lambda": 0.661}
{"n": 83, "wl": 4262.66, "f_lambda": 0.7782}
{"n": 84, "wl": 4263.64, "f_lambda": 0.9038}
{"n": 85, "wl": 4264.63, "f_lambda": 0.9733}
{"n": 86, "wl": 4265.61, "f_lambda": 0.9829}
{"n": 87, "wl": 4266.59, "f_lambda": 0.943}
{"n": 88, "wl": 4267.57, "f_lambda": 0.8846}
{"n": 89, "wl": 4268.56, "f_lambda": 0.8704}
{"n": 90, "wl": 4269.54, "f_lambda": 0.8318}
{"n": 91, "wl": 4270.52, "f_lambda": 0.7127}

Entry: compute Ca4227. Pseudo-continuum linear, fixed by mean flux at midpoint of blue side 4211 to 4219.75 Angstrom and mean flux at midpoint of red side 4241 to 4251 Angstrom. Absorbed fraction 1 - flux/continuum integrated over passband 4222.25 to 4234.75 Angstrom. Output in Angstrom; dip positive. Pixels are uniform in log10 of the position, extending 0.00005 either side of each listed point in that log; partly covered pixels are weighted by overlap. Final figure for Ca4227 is 5.9 Angstrom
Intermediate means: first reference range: 0.892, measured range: 0.472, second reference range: 0.894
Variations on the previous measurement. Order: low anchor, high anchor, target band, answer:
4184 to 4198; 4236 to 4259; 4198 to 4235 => 4.6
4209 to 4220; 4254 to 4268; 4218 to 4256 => 6.5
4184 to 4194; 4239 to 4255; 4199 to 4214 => -0.5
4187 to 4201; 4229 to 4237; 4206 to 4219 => -3.5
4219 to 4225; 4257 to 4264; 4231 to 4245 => -2.4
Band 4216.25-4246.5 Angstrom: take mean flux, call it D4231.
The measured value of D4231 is 0.699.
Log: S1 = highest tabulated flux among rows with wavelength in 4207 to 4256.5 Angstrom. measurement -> 1.036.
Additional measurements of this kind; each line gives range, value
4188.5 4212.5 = 0.9943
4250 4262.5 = 0.8336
